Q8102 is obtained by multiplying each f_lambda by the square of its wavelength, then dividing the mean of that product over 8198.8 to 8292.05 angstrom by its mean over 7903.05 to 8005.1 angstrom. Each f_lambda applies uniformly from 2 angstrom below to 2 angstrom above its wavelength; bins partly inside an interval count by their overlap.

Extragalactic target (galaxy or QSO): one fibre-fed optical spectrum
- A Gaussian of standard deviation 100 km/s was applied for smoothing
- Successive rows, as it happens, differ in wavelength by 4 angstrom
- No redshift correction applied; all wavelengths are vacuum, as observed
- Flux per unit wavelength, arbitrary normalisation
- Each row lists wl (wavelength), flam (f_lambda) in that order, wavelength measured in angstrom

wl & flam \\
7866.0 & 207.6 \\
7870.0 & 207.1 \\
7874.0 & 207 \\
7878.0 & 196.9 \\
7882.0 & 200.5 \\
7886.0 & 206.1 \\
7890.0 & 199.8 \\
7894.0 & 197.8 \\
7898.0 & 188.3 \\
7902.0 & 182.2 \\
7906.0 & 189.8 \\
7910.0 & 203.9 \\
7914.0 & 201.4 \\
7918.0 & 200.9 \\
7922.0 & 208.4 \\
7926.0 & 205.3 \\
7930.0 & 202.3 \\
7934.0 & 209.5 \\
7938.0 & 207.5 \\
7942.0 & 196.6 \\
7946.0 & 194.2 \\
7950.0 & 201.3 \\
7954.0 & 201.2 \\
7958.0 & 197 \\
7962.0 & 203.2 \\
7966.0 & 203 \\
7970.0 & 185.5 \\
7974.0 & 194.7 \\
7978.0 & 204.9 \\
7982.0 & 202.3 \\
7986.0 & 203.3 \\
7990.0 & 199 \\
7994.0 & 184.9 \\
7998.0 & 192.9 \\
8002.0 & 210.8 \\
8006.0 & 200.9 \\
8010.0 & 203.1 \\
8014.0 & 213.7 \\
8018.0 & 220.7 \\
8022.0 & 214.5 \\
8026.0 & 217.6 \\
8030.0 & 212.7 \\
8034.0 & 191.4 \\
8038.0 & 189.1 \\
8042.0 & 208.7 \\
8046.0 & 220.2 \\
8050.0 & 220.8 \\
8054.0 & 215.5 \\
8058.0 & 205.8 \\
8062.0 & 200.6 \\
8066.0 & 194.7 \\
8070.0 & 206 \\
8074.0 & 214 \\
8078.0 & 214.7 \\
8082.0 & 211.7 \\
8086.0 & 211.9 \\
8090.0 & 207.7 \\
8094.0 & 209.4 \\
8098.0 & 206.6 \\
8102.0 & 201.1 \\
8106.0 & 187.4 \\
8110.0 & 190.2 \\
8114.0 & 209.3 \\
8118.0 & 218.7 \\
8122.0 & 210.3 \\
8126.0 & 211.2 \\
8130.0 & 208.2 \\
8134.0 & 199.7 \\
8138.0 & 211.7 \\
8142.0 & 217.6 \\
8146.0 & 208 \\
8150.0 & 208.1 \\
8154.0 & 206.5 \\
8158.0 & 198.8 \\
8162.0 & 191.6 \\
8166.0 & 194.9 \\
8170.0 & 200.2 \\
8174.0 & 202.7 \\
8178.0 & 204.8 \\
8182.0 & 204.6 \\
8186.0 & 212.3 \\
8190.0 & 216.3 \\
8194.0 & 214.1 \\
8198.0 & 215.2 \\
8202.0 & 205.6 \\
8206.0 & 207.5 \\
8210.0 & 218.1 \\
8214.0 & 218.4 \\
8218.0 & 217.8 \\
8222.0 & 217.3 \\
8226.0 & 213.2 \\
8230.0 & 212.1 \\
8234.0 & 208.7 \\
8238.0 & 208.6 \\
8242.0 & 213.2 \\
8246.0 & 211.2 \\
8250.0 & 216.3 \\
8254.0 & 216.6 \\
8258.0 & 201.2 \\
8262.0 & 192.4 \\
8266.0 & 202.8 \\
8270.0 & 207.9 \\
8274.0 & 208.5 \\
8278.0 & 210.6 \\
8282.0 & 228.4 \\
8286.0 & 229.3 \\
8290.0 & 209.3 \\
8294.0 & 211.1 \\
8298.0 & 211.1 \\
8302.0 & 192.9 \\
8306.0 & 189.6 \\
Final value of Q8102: 1.14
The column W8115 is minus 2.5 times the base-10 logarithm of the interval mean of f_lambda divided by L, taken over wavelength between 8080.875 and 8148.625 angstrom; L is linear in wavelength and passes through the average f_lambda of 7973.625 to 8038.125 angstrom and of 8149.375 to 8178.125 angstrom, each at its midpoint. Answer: -0.03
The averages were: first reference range 204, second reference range 200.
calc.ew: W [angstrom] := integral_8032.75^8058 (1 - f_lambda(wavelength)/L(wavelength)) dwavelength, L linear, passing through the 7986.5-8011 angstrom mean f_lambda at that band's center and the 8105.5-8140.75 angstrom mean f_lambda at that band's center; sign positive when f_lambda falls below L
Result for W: -0.80 angstrom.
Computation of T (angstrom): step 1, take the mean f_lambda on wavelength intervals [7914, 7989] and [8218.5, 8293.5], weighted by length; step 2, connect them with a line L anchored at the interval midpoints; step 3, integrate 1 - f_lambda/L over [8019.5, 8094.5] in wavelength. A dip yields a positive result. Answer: -1.5 angstrom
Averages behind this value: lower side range 201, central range 209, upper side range 212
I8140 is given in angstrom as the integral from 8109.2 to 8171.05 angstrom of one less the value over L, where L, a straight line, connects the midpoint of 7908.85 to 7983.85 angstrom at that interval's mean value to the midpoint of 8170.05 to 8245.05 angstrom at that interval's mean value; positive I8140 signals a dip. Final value 0.9 angstrom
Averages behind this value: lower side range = 201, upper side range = 211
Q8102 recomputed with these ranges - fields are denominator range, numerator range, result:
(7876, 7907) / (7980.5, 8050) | 1.09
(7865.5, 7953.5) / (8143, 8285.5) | 1.13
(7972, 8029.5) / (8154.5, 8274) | 1.07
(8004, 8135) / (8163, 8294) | 1.05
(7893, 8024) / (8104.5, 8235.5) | 1.09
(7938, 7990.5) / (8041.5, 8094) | 1.08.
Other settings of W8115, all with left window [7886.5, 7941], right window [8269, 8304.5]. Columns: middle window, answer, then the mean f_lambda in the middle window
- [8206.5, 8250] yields -0.02 mag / 214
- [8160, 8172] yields 0.07 mag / 196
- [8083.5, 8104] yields -0.01 mag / 207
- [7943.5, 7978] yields 0.02 mag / 198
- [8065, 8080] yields -0.02 mag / 208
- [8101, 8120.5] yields 0.02 mag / 202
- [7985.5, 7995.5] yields 0.04 mag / 195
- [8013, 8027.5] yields -0.07 mag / 217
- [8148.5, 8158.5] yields 0.01 mag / 205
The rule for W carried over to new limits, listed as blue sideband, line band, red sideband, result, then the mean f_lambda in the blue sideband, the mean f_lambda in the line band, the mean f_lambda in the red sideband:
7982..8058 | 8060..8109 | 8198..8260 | 0.7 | 207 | 205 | 212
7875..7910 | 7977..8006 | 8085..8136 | 0.1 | 196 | 200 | 205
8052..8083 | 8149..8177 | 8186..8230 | 1.6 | 208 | 200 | 214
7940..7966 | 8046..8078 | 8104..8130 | -1.0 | 199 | 209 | 205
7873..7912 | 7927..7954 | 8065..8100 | -0.3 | 197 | 202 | 209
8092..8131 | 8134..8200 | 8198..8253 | 0.8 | 205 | 206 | 213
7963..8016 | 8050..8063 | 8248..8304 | -0.5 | 200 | 210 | 210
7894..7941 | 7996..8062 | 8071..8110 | -1.4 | 200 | 208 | 206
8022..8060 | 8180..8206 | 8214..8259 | 0.1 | 209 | 211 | 213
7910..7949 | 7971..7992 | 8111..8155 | 0.5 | 203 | 200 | 210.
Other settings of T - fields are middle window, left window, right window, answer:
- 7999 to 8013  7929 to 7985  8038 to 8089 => 0.0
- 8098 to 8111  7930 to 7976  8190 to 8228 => 0.8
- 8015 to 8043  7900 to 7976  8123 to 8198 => -0.8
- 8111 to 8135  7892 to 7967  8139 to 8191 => -0.6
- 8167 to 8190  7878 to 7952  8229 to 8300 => 0.3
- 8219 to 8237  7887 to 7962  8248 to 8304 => -0.4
